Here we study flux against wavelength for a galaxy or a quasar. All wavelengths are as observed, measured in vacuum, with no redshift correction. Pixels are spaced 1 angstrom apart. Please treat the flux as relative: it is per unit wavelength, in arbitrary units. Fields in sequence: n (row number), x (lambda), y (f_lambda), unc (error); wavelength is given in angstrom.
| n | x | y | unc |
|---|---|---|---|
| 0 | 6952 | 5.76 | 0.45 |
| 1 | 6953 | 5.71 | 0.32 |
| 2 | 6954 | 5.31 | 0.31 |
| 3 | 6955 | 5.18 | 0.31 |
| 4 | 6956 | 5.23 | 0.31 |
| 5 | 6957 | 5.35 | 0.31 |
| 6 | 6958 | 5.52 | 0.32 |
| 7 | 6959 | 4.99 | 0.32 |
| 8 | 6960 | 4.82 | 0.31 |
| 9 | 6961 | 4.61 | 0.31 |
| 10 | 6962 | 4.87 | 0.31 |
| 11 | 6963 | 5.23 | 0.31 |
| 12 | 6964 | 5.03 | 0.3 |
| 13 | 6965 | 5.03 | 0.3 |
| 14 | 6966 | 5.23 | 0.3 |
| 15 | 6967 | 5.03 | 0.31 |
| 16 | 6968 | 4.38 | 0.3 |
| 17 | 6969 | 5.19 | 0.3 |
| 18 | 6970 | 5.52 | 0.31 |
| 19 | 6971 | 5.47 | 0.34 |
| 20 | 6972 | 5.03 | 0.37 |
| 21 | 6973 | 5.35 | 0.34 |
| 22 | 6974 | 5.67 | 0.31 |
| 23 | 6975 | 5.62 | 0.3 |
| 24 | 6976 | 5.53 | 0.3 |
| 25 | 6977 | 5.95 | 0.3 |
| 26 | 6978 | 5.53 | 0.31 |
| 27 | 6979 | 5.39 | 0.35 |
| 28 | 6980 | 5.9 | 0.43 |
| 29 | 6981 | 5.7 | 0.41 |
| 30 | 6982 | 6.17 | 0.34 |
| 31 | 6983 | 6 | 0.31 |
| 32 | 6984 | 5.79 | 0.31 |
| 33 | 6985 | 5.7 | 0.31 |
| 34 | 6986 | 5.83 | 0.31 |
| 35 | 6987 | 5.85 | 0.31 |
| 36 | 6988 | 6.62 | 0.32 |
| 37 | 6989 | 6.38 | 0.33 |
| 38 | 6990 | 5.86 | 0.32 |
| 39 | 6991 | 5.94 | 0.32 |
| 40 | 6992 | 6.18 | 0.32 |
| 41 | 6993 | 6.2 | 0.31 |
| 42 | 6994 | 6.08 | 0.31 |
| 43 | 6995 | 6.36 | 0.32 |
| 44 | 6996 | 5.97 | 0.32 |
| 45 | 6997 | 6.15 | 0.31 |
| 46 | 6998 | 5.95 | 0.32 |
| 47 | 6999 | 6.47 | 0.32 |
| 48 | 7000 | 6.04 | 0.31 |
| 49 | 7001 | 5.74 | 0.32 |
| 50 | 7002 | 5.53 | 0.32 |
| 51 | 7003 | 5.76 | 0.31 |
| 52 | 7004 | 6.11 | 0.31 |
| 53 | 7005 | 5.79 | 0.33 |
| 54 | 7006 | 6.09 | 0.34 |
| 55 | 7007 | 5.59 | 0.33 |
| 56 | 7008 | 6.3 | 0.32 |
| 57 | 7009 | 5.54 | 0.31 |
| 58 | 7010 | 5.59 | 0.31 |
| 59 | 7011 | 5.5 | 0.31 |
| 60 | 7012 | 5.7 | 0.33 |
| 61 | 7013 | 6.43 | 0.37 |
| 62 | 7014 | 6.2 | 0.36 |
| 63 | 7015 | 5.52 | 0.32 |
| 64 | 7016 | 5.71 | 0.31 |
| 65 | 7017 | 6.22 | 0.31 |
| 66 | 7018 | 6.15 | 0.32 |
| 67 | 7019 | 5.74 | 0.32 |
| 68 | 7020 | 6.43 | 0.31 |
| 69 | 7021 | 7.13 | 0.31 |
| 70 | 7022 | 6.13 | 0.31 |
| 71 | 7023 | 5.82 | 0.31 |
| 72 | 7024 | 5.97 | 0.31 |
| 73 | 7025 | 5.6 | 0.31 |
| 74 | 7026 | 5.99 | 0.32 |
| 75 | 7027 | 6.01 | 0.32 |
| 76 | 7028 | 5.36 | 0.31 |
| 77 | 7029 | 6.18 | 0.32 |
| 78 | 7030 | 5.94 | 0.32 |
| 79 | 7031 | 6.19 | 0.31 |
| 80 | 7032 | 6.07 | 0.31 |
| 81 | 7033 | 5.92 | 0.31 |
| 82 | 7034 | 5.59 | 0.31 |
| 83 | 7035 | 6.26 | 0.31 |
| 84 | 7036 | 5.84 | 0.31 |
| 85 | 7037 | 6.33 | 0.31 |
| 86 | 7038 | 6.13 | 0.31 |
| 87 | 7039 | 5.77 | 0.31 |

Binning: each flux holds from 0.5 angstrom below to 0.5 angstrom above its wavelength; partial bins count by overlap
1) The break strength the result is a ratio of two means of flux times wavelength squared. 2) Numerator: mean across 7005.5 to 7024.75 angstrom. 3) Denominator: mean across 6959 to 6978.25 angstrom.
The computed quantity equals 1.16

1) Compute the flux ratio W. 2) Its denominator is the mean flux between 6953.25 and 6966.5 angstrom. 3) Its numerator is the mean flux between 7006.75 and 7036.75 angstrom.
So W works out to 1.16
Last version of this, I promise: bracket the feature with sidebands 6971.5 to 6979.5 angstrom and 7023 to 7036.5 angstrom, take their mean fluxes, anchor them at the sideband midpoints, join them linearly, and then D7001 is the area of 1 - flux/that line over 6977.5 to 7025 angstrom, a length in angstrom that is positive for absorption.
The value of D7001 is -2.2 angstrom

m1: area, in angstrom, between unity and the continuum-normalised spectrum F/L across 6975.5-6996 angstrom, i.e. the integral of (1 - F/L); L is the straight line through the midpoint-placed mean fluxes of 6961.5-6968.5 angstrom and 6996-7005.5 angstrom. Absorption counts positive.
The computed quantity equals -1.5 angstrom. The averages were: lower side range 4.97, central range 5.95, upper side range 5.95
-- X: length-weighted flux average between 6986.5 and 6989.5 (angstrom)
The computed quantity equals 6.28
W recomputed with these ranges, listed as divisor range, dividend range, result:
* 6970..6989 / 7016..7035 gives 1.05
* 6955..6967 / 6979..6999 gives 1.19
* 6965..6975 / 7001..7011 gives 1.11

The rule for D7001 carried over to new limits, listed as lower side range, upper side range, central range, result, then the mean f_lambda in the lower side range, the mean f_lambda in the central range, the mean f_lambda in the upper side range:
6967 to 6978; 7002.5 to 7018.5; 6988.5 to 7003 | -0.9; 5.36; 6.05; 5.89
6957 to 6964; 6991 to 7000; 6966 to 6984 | 0.0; 5.03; 5.5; 6.15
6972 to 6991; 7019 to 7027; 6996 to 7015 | 0.3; 5.81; 5.91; 6.12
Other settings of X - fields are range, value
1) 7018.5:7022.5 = 6.36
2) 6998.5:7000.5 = 6.25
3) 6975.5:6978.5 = 5.67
